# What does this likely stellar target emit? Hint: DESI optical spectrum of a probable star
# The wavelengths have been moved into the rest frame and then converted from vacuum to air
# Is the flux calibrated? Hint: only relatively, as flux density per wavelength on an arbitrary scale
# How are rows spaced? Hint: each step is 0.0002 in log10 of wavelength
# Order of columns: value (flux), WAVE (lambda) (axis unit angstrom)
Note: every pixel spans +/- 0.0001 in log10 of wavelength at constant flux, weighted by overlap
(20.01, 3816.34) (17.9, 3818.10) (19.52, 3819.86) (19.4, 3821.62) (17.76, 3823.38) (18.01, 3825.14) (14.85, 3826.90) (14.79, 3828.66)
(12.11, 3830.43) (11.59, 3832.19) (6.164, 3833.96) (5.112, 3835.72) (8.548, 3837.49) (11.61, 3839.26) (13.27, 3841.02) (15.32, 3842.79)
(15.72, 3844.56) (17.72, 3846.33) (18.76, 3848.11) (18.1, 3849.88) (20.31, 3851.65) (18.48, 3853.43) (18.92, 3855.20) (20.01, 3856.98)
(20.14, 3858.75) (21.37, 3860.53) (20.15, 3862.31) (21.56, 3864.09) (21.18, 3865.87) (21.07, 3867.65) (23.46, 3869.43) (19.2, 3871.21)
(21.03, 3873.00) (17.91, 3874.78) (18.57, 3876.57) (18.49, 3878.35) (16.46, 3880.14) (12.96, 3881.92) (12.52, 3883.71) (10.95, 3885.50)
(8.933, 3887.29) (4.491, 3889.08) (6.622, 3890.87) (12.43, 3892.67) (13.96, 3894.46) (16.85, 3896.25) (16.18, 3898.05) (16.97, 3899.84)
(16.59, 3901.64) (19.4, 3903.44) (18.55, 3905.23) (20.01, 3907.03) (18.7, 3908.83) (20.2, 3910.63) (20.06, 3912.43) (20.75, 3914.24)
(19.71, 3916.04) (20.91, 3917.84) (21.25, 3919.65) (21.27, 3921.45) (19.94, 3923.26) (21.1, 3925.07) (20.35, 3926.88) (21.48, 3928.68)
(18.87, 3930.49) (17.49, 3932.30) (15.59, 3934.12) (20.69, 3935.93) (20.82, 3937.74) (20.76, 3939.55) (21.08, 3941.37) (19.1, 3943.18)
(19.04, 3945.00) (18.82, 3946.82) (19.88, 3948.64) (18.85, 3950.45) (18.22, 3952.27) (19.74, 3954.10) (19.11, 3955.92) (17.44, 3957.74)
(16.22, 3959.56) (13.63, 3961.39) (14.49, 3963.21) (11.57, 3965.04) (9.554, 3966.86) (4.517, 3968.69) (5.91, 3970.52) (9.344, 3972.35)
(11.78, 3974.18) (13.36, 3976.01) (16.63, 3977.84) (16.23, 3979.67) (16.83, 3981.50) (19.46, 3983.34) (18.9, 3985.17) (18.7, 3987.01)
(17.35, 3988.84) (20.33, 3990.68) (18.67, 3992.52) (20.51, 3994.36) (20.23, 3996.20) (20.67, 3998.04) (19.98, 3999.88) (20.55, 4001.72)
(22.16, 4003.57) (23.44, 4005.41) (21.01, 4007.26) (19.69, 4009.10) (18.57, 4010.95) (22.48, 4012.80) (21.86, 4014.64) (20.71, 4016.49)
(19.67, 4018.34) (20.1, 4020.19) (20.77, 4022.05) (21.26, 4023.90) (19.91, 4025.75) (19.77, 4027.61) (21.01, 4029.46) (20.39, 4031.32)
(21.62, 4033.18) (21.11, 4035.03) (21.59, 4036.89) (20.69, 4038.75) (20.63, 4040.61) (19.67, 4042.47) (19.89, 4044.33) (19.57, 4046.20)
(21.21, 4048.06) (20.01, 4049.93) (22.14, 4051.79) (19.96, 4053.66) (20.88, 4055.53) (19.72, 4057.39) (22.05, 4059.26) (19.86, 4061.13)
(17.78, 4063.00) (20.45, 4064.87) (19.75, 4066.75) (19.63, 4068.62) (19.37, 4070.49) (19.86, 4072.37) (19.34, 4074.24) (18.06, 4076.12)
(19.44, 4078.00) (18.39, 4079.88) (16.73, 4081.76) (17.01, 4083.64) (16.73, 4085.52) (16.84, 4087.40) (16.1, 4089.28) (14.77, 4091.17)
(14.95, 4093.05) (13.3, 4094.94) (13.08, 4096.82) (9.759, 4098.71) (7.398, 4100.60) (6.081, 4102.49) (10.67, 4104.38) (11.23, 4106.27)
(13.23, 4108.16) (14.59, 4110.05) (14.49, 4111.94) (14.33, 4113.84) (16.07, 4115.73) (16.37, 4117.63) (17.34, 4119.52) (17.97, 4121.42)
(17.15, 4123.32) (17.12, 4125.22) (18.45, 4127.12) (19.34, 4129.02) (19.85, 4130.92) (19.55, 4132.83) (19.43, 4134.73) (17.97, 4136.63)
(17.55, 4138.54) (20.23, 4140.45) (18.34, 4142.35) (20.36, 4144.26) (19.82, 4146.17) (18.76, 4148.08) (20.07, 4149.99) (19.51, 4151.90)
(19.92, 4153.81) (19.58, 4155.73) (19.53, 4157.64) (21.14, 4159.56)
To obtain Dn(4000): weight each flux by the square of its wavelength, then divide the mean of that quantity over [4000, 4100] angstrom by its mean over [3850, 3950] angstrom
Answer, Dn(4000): 1.1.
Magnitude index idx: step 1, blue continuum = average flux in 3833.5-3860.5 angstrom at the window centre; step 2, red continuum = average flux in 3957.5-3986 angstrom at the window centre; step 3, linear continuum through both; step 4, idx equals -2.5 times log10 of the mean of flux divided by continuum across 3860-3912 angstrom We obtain -0.13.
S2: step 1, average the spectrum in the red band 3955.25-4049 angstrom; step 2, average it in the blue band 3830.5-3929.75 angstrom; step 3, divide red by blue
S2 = 1.1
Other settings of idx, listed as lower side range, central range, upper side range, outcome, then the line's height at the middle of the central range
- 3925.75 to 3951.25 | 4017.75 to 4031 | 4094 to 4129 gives -0.212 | 16.8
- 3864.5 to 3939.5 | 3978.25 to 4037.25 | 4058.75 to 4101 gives -0.164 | 17.3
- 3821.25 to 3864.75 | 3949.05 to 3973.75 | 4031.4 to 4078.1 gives 0.303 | 18.3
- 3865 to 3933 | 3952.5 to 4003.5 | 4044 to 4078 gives 0.164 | 18.7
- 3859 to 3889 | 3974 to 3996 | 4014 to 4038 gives 0.128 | 19.9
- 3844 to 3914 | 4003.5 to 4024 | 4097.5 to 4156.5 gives -0.232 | 16.9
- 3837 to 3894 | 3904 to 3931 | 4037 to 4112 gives -0.211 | 16.7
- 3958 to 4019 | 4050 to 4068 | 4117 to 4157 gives -0.133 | 17.9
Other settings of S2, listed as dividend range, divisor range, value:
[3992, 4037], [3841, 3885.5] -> 1.12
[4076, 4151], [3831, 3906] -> 1.02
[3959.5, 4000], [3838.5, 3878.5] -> 0.81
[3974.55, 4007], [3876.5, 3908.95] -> 1.31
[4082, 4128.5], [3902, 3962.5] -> 0.75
